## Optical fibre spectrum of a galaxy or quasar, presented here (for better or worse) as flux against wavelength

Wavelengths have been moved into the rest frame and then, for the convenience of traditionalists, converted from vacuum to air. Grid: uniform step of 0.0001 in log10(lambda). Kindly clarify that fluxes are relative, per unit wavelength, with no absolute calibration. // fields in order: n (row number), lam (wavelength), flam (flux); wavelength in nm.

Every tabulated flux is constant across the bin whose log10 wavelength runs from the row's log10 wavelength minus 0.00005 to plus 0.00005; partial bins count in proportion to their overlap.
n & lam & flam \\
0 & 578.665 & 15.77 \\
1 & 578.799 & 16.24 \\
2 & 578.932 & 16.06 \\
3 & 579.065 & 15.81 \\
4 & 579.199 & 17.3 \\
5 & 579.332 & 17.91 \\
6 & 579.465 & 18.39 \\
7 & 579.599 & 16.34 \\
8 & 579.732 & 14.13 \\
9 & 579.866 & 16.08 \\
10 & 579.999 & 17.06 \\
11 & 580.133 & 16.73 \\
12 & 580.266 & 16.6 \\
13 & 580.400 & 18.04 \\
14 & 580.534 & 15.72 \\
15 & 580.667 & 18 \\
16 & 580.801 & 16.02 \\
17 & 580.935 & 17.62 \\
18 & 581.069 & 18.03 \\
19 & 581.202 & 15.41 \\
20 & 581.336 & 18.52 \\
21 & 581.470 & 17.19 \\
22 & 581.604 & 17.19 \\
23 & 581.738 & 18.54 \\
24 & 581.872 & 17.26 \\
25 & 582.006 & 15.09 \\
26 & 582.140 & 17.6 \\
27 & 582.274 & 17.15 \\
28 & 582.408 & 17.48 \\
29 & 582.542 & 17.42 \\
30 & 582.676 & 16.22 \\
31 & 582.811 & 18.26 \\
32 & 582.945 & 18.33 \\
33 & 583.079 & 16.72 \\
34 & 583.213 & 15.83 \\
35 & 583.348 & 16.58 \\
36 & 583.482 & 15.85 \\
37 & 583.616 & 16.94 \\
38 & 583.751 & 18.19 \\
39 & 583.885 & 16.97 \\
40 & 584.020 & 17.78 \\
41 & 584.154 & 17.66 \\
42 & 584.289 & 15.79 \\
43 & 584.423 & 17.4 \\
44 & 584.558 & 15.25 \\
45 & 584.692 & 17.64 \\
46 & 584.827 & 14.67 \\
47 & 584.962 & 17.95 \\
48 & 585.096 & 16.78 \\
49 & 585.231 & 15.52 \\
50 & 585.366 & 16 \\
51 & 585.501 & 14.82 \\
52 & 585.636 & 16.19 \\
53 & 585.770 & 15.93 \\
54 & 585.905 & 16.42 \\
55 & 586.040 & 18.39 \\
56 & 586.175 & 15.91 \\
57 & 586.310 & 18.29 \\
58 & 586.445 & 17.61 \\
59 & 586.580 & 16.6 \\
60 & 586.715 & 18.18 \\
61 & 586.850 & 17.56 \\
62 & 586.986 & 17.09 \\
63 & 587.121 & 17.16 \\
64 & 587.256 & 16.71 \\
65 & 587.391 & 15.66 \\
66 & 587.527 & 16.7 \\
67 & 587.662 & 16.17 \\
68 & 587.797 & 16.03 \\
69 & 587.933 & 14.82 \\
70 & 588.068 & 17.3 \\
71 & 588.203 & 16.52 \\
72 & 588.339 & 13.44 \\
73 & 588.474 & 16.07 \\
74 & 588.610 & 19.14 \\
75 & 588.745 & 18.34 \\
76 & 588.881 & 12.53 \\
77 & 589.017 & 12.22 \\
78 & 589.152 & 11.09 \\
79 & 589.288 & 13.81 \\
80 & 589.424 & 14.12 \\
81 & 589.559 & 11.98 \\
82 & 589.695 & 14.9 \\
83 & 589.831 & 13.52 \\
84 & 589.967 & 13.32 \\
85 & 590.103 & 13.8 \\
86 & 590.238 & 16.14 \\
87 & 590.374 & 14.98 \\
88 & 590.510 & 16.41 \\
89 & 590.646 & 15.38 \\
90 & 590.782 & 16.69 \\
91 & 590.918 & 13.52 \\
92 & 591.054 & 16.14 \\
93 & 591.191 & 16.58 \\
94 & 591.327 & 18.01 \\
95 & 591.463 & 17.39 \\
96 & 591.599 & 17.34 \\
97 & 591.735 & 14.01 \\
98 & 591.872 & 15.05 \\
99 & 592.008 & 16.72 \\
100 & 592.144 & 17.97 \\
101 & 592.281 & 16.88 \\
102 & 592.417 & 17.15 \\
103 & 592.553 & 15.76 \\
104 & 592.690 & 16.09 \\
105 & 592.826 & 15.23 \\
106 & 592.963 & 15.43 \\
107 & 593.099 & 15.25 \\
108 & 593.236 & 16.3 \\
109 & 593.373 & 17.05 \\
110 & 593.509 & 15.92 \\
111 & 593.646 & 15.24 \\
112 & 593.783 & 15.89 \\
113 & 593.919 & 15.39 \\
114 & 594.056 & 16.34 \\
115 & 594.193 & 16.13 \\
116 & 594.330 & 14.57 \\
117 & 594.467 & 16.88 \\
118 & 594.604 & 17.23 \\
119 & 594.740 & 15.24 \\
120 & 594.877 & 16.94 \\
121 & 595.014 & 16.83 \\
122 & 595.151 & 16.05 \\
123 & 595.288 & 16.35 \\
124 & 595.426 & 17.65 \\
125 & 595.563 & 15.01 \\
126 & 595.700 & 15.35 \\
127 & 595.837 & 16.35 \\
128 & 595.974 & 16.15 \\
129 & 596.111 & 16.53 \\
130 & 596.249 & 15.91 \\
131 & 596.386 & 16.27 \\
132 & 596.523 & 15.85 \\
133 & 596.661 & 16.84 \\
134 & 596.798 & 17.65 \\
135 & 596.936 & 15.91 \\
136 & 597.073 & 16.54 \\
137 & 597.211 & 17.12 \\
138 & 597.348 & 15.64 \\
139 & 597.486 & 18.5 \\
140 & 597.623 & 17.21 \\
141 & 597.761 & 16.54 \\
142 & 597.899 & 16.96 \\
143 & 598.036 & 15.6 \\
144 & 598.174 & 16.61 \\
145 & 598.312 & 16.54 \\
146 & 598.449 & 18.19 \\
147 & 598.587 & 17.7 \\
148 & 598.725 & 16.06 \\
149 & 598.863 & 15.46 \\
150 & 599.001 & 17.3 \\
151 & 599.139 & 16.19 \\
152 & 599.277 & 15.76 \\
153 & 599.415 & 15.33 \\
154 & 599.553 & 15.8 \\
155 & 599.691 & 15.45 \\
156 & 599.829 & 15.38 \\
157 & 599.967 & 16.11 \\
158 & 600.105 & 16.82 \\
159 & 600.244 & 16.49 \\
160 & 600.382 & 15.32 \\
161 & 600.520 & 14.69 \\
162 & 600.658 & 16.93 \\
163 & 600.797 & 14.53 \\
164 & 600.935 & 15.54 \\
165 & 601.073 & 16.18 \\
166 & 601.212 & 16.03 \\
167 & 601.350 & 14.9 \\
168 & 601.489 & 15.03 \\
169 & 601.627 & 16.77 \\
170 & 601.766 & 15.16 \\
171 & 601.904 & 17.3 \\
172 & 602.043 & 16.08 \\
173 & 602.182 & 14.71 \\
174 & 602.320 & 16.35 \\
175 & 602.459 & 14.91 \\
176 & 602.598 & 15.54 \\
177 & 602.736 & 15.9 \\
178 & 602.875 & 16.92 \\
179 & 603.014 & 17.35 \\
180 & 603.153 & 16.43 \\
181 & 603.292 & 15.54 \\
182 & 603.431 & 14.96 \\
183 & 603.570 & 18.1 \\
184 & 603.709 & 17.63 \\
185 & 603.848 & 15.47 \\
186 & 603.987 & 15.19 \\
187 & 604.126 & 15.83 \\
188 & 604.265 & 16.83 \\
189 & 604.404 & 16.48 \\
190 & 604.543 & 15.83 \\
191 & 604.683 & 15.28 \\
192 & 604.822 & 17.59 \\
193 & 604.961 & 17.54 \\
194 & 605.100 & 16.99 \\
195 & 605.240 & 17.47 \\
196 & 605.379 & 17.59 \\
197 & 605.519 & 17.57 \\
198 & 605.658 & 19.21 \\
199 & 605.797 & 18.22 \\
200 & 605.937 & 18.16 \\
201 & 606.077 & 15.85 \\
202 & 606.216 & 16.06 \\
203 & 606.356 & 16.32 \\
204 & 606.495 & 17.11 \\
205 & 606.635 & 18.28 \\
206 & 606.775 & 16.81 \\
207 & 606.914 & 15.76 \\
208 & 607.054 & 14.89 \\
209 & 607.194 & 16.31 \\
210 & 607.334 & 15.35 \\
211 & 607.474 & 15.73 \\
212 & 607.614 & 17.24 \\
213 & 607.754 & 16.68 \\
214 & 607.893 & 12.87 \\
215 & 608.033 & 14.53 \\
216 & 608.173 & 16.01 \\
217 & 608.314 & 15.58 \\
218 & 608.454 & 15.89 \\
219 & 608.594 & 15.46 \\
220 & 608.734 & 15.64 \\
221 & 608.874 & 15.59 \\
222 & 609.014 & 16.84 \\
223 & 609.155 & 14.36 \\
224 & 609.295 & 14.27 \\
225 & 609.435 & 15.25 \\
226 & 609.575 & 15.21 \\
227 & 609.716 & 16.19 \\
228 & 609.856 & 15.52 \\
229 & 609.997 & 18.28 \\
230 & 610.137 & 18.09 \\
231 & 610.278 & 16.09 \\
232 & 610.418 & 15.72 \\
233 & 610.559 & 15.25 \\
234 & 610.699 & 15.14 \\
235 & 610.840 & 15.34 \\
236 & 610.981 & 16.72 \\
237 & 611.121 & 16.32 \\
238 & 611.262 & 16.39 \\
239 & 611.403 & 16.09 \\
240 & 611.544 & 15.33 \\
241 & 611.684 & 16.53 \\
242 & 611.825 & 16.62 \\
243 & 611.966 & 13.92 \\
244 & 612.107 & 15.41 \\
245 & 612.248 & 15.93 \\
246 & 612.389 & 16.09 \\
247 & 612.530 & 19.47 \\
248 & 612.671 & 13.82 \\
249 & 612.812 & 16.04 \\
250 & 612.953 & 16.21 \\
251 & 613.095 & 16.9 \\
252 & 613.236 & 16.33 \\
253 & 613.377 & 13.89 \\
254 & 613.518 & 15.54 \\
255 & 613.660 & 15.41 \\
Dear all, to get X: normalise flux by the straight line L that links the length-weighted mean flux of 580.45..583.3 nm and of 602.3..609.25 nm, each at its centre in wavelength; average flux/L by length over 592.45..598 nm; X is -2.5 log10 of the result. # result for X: 0.03 mag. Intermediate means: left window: 17.1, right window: 16.3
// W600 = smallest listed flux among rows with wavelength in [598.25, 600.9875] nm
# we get 14.53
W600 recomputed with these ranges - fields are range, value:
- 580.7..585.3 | 14.67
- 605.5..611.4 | 12.87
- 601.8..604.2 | 14.71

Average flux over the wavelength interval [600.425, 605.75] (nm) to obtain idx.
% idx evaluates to 16.3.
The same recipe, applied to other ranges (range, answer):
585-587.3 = 16.8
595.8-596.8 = 16.4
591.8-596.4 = 16.1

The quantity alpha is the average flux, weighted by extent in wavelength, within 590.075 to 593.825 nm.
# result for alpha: 16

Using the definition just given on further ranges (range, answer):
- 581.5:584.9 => 17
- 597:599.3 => 16.7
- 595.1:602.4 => 16.2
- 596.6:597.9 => 16.9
